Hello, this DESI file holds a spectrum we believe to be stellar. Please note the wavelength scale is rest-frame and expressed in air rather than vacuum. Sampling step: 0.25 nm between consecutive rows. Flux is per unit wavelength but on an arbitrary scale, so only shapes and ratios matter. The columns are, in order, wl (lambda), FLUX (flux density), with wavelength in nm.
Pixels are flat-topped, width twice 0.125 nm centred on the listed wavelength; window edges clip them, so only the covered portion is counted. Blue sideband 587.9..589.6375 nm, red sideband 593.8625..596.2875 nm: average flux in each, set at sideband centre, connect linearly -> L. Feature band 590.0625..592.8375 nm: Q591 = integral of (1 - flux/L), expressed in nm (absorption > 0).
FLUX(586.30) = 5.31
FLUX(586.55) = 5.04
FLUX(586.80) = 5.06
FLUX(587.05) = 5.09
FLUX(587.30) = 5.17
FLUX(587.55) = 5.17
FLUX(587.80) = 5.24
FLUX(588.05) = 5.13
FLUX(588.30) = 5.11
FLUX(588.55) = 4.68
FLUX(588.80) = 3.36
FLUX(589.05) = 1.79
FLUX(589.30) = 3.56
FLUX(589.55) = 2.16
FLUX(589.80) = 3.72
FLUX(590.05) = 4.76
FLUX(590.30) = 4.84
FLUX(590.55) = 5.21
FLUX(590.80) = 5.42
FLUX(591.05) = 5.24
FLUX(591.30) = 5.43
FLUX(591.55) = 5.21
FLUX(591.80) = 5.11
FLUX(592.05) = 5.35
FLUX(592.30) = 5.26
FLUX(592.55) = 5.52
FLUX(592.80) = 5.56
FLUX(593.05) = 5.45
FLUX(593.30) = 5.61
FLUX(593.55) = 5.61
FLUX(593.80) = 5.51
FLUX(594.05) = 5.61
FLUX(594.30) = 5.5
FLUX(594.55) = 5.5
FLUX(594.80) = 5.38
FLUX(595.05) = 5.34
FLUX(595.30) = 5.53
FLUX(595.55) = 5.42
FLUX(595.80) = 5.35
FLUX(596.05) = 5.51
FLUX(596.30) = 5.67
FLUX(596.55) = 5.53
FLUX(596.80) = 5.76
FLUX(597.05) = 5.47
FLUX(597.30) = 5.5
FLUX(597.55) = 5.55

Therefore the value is -0.49 nm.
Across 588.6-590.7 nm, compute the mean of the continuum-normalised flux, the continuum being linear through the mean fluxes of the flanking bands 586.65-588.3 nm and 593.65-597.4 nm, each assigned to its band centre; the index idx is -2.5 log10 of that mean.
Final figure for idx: 0.37 mag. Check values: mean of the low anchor 5.14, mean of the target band 3.73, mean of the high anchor 5.51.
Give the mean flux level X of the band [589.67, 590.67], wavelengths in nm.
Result 4.62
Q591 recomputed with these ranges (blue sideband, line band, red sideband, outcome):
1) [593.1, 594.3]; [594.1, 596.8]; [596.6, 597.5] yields 0.04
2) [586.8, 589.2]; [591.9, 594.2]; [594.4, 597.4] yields -0.15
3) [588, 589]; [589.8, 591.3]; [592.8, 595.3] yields -0.08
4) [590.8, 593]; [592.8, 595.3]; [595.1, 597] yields -0.03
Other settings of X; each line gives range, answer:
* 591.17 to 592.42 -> 5.27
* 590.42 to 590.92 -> 5.31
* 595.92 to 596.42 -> 5.59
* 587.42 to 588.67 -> 5.07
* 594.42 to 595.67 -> 5.43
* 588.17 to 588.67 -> 4.9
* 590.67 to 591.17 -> 5.33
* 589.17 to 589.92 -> 3.13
